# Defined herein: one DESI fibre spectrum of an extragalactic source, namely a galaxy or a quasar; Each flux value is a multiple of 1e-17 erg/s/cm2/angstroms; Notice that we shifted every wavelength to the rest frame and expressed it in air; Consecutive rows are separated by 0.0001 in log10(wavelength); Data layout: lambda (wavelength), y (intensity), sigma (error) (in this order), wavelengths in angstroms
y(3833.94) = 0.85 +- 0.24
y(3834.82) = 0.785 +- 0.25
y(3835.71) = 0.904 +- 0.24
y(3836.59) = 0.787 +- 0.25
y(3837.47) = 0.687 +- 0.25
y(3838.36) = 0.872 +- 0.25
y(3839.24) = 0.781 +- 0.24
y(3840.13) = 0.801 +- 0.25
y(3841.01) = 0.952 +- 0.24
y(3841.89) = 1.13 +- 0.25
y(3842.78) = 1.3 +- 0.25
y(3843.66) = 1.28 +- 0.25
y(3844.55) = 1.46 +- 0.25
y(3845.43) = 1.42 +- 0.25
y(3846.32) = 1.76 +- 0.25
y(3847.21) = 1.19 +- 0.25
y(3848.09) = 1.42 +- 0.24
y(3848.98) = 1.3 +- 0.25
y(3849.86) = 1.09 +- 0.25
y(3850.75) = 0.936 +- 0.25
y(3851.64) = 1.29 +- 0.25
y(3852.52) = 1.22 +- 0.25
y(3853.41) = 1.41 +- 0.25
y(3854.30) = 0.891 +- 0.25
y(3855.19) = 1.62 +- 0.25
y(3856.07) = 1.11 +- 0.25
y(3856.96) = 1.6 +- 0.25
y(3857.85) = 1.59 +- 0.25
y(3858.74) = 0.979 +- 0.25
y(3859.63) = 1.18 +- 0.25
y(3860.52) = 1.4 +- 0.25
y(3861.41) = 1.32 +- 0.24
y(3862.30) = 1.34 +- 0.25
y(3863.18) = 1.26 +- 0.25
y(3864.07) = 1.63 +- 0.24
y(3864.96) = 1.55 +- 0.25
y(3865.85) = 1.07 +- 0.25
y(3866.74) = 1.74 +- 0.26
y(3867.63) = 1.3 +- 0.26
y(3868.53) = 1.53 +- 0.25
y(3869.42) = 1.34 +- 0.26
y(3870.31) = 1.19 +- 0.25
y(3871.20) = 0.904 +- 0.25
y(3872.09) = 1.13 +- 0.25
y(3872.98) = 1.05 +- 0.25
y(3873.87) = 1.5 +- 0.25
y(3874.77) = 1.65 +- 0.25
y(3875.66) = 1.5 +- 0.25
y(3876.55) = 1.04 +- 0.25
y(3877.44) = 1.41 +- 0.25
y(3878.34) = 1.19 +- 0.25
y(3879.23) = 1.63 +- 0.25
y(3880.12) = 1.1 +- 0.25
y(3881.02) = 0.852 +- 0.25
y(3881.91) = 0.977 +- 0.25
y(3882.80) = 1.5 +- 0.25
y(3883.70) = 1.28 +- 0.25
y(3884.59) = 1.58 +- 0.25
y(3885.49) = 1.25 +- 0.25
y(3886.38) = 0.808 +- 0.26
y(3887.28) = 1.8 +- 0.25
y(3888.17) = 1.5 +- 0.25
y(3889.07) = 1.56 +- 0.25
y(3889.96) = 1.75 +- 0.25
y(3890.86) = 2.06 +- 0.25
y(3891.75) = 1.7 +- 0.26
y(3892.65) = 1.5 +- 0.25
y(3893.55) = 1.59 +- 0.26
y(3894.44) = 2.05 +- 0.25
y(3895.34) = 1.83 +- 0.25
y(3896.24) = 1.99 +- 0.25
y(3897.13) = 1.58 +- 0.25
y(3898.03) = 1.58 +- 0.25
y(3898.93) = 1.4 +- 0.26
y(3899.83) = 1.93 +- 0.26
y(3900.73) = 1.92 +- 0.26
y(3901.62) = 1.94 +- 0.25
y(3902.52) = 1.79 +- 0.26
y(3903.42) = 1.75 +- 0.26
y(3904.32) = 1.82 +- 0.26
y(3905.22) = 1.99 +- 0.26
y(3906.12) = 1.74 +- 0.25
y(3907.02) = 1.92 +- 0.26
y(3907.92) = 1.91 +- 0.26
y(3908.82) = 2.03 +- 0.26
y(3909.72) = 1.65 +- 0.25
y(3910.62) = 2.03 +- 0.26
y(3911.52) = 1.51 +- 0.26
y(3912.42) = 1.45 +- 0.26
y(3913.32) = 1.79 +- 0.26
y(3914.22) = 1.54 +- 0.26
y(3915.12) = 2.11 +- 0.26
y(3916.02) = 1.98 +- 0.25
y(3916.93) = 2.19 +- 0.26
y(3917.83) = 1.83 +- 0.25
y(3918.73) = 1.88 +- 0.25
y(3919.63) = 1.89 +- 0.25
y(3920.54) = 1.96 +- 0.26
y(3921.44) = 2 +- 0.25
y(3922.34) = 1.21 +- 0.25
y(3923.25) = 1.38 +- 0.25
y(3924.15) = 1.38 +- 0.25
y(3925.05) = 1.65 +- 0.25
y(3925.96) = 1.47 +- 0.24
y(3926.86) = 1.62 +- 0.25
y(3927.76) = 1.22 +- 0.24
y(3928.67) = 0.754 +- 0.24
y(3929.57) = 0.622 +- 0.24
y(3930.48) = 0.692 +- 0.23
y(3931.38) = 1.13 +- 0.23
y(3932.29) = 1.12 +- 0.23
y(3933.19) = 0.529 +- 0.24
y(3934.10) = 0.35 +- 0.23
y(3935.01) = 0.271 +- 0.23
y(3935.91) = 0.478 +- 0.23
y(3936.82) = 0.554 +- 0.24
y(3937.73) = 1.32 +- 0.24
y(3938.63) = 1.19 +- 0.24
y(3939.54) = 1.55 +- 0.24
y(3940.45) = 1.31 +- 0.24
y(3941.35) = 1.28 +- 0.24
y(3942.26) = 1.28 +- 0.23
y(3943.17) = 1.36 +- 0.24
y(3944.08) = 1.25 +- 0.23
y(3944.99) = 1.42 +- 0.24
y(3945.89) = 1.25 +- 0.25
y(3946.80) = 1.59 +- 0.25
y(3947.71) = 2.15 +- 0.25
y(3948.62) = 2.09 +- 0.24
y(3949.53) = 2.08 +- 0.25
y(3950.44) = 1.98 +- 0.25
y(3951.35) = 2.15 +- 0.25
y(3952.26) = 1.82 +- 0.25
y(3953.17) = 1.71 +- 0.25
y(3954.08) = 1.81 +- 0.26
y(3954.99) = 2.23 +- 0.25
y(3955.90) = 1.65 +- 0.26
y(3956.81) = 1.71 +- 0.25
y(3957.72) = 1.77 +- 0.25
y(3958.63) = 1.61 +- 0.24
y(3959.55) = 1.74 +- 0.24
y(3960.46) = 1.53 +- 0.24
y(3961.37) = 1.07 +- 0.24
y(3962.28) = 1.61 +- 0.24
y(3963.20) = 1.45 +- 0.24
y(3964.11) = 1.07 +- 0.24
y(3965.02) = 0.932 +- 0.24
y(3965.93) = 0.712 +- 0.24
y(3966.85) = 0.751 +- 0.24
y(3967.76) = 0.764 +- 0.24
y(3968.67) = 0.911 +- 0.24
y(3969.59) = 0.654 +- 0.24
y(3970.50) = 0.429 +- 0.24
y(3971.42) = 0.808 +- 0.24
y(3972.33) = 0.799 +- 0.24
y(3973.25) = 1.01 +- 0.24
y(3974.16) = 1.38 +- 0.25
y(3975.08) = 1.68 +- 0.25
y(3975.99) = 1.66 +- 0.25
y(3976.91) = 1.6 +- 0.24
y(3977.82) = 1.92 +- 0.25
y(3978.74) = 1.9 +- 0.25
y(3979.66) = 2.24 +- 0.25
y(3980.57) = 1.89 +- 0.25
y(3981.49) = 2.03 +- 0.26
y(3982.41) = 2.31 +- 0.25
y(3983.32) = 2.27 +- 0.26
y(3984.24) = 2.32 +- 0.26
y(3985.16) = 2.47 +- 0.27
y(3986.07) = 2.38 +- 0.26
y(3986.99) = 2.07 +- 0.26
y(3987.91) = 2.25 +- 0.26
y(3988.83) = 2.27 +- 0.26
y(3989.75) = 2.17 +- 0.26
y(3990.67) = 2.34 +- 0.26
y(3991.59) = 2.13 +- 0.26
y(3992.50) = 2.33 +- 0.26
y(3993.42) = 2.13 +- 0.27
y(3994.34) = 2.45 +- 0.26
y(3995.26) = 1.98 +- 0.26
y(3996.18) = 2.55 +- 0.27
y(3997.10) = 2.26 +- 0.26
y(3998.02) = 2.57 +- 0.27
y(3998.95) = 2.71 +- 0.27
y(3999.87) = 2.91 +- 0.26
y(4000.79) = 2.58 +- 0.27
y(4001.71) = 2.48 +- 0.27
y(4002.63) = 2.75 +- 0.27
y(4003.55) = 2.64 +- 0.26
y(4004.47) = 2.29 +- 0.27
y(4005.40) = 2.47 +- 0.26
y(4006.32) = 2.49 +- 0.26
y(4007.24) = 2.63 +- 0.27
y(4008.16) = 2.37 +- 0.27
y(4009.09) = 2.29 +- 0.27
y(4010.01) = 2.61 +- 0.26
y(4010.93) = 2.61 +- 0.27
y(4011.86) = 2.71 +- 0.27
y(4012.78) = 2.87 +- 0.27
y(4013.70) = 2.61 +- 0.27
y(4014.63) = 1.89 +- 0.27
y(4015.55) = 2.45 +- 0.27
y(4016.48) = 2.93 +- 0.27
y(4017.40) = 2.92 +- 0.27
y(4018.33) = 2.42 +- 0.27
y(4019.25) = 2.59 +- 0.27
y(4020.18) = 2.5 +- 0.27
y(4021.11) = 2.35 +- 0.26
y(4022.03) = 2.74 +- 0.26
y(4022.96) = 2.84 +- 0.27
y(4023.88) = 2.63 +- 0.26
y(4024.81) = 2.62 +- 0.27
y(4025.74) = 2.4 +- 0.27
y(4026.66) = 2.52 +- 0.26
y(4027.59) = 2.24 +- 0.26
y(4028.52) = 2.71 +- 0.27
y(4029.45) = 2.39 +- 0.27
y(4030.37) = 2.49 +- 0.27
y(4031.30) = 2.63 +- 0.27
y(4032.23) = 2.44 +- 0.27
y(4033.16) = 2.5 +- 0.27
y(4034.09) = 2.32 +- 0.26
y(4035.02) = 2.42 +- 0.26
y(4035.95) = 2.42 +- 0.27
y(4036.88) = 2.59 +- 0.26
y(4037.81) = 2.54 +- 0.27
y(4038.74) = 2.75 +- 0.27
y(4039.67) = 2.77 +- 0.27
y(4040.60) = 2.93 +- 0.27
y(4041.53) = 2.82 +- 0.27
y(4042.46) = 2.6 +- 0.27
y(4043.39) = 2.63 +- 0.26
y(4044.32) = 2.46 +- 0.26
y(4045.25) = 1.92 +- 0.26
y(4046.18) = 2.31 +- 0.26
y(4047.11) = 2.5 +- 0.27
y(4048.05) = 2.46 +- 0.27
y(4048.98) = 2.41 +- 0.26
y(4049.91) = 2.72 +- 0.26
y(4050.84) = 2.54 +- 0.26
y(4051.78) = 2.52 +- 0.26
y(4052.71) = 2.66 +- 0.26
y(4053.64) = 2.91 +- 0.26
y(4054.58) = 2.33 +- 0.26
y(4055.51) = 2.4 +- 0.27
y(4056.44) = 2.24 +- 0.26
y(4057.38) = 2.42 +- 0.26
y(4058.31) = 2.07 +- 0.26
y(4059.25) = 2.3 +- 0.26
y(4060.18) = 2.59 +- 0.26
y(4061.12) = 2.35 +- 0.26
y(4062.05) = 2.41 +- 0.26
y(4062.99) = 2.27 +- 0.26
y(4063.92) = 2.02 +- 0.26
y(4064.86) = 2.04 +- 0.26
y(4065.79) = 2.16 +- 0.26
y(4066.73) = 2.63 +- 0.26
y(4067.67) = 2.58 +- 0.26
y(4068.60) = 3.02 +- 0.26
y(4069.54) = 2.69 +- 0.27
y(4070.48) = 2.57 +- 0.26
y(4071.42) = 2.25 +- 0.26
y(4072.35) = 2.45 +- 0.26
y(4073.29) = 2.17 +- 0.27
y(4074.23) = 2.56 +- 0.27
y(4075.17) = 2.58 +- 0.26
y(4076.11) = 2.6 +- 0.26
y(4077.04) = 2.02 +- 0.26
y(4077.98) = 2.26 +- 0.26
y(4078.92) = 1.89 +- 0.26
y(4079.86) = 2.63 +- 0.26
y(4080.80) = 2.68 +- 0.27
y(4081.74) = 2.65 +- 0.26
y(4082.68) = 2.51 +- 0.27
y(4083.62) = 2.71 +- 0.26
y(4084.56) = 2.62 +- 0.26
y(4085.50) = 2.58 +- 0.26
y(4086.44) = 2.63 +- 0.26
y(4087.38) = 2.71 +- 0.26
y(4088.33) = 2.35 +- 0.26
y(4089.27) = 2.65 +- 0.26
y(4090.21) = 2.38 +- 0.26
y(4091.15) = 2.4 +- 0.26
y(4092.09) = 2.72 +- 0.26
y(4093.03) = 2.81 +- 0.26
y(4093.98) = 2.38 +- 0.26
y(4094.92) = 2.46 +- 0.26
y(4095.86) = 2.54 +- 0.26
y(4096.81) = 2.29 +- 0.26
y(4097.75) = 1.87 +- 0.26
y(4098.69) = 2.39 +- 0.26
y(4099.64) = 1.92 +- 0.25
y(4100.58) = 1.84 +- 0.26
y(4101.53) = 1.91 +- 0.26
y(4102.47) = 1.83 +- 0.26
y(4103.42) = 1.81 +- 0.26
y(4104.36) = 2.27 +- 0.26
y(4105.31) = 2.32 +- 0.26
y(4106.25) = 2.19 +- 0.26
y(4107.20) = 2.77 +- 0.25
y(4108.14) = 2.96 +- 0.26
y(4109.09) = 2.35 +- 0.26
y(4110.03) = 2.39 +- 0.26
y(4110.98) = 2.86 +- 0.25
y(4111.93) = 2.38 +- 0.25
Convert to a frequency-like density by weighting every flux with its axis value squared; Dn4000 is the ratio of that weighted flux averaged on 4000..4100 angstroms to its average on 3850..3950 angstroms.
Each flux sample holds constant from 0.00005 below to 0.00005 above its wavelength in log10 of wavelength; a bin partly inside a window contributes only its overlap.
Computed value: 1.9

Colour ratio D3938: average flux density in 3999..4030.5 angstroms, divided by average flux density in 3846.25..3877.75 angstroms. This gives 2.0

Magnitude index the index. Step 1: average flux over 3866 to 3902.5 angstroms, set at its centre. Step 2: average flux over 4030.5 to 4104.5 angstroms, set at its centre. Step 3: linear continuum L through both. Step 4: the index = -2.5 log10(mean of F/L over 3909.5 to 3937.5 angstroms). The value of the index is 0.22 mag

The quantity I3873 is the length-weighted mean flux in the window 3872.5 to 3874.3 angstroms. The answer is 1.27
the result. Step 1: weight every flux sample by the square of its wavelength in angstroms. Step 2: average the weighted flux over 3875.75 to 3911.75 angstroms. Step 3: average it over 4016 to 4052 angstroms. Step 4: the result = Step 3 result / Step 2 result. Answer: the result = 1.70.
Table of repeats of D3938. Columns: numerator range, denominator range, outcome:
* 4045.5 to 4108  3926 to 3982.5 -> 1.79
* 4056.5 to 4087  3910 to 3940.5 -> 1.80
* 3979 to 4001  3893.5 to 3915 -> 1.29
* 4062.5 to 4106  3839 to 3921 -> 1.59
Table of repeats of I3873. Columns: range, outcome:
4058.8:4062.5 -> 2.42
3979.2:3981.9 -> 2.05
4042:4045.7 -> 2.41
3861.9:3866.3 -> 1.37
